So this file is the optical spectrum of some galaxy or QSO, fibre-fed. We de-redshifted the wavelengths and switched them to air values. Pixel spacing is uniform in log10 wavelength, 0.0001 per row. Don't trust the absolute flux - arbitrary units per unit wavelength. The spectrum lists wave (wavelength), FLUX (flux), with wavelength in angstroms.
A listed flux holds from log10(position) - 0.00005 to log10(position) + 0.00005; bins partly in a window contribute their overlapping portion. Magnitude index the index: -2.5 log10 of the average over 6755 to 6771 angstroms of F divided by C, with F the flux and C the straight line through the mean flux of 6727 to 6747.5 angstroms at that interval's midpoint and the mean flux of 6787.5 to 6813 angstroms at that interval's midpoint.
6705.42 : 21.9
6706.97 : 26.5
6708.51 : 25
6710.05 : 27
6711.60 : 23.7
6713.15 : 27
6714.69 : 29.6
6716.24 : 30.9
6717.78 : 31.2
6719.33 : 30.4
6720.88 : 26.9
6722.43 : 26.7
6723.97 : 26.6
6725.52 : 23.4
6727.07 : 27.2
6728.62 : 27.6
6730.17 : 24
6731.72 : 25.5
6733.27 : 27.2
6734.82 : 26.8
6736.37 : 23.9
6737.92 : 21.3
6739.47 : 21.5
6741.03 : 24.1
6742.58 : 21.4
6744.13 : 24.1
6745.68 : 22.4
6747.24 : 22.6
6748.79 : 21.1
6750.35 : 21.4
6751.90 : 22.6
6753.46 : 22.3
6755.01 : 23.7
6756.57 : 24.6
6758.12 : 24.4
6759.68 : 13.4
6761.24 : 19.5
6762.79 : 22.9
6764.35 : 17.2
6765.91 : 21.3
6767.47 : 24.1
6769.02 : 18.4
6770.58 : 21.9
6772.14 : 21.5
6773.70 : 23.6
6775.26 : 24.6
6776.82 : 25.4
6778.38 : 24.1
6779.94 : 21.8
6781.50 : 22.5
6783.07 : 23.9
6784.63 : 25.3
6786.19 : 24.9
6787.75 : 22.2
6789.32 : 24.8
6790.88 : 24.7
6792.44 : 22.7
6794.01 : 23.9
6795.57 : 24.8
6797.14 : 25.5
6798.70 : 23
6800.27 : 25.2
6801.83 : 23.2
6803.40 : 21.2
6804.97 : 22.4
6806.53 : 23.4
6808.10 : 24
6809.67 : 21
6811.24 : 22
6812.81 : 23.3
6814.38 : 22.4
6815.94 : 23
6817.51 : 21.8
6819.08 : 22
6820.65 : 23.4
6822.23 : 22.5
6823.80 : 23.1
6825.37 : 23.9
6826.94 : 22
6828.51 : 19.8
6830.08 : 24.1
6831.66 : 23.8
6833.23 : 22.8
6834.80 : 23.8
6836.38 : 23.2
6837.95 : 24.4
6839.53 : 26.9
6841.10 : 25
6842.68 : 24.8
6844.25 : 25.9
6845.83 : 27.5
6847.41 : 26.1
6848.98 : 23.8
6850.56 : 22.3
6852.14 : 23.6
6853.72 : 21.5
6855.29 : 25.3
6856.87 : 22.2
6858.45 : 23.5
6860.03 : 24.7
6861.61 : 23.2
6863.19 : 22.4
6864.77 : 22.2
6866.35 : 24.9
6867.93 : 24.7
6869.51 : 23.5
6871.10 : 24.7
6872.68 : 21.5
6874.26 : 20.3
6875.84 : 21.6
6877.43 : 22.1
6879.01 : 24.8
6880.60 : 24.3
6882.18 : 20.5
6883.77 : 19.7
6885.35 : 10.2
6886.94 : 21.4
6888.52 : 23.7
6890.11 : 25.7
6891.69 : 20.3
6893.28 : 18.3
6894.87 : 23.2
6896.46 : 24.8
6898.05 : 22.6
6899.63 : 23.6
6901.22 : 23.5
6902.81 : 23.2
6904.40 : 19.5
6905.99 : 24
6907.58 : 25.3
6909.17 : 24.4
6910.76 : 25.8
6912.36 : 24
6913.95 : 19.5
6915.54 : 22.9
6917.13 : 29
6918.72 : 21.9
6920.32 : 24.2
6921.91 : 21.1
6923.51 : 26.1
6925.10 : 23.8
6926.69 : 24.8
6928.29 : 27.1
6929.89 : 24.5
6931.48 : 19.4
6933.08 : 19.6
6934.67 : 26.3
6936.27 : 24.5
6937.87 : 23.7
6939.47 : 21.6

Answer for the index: 0.14 mag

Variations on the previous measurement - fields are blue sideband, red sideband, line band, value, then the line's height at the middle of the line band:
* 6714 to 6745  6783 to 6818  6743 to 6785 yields 0.12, 24.7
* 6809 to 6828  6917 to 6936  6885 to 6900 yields 0.08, 23.4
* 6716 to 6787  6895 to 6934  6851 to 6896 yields 0.06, 23.6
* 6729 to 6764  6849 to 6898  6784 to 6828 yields -0.03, 22.6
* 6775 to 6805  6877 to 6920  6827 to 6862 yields -0.04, 23.2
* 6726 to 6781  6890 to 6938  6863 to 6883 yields 0.02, 23.3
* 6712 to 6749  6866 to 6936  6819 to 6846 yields 0.01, 24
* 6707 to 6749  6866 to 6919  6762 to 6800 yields 0.07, 24.6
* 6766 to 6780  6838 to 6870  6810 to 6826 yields 0.04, 23.6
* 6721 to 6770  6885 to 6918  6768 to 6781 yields 0.01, 23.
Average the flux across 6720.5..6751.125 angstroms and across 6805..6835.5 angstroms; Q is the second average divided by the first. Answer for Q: 0.9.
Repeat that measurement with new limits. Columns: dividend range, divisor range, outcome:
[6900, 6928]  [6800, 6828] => 1.05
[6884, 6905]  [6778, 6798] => 0.90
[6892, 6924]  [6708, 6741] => 0.88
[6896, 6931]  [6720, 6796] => 1.02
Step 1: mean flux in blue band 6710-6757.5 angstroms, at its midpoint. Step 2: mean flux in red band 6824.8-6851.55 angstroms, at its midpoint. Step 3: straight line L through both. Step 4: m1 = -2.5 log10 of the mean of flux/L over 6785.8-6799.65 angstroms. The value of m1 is 0.022 mag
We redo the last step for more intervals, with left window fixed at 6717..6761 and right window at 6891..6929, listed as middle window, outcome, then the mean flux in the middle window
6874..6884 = 0.07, 22.1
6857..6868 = 0.01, 23.5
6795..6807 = 0.02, 23.6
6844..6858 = -0.02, 24.2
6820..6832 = 0.05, 22.8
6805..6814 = 0.06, 22.7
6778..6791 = 0.01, 23.7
